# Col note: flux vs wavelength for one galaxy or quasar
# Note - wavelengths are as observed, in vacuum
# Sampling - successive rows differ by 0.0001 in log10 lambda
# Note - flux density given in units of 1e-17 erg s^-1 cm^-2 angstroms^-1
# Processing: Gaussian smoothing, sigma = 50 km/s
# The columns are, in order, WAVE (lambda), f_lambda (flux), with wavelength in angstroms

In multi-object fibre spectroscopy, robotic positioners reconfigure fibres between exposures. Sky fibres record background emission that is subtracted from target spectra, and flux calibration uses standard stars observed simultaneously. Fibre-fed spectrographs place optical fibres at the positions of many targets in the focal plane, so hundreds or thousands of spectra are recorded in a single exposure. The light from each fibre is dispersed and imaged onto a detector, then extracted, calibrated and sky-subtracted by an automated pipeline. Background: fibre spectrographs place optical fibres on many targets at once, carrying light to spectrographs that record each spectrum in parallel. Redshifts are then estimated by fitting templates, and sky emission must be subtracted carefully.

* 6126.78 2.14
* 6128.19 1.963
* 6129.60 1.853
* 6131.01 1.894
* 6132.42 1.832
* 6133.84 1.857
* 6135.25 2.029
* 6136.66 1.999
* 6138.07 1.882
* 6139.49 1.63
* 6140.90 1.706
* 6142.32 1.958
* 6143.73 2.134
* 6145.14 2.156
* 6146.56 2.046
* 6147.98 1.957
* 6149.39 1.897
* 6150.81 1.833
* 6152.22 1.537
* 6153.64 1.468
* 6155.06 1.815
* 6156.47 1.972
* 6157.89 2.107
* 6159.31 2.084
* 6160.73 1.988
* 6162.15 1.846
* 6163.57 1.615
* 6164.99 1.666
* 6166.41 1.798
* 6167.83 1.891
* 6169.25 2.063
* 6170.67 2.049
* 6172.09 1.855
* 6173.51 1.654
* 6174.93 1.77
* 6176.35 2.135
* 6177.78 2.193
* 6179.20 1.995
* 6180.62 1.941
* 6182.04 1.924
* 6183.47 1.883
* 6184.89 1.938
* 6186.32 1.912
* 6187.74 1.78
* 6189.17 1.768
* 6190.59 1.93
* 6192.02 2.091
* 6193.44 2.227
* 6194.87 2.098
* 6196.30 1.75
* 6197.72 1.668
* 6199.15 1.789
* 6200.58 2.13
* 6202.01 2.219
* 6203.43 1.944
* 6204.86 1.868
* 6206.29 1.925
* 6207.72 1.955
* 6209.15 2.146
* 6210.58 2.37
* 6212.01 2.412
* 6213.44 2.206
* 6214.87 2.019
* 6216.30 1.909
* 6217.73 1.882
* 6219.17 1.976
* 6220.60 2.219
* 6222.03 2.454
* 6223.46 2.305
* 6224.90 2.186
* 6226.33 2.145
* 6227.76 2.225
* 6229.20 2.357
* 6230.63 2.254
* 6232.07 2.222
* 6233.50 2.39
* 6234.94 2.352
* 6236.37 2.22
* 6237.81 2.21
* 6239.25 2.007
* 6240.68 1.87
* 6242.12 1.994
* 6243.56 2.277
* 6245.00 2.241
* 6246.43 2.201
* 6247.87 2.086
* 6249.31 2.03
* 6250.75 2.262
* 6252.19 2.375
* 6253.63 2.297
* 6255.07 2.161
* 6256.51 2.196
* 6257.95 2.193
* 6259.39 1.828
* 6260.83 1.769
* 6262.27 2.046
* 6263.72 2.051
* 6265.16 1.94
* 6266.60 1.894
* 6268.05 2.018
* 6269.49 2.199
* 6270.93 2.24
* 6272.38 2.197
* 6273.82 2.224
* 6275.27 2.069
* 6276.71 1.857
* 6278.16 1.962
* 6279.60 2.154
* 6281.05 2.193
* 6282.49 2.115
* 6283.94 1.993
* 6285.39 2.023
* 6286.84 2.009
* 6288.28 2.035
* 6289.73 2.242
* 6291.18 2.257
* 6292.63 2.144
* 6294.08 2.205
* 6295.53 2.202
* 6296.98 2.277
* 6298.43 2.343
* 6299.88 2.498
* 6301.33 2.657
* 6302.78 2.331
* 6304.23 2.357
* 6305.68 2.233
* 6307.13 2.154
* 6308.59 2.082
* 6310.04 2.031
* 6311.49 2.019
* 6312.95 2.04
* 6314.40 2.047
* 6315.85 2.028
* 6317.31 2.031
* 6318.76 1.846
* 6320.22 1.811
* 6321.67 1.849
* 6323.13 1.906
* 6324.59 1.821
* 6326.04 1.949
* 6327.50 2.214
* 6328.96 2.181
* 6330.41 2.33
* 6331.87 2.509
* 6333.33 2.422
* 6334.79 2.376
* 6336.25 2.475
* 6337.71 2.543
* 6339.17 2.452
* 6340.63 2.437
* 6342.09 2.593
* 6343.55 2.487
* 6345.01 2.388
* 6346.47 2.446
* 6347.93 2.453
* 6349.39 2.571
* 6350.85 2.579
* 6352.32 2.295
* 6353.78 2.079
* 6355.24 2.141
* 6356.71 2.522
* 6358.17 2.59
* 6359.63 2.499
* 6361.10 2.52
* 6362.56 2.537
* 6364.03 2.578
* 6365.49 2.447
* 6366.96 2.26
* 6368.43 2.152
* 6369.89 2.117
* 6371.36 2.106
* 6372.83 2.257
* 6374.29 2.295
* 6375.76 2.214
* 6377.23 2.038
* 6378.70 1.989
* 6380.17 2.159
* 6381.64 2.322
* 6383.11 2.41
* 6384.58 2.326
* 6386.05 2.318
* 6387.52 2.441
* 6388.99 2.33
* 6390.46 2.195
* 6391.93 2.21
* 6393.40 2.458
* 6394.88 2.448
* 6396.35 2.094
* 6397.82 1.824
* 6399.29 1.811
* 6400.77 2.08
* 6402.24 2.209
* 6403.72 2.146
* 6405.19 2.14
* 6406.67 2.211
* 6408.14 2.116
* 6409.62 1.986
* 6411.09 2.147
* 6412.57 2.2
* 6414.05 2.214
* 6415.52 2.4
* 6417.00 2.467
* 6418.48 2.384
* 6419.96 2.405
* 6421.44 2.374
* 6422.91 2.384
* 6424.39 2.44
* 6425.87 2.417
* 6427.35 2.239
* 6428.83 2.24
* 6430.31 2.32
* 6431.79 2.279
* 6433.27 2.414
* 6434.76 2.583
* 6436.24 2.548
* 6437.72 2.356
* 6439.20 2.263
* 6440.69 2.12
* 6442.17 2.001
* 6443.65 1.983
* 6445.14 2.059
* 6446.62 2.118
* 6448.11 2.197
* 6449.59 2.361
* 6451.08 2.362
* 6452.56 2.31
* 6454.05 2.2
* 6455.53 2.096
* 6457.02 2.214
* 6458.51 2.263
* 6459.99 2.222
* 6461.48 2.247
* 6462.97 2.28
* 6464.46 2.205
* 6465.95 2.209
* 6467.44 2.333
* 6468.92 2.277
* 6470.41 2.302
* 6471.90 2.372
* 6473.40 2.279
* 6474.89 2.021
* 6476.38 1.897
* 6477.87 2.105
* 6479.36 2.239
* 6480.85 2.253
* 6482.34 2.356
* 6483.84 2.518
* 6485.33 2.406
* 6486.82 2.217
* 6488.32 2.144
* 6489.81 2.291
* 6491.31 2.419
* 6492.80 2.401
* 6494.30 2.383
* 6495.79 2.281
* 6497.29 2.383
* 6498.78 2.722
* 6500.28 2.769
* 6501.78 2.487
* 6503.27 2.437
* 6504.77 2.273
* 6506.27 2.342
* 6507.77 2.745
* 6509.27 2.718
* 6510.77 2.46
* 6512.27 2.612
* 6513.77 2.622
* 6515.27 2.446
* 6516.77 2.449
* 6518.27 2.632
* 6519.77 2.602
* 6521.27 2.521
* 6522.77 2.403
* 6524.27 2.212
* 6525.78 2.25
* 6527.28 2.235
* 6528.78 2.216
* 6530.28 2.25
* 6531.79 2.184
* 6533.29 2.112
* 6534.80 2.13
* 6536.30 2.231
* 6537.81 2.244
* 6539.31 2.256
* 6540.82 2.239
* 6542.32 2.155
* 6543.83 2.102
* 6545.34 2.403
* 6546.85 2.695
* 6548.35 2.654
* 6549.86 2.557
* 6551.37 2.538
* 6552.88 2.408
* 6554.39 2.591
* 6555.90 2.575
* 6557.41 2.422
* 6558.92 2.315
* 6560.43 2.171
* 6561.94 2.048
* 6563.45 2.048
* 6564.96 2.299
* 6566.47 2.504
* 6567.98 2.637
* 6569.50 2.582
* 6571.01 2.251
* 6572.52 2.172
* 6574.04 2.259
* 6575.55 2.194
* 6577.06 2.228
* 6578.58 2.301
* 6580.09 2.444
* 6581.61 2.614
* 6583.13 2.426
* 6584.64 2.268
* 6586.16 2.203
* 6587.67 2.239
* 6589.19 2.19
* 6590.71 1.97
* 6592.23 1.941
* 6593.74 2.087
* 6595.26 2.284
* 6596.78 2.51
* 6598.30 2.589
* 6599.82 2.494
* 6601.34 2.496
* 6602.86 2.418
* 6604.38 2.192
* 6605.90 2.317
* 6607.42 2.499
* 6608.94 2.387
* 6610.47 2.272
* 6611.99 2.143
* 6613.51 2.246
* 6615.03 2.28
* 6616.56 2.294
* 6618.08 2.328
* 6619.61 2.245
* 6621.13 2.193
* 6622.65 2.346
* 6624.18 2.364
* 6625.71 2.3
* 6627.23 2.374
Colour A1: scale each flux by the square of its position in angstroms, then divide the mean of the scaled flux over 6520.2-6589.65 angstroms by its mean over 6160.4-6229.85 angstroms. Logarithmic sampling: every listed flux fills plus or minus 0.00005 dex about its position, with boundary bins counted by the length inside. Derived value 1.3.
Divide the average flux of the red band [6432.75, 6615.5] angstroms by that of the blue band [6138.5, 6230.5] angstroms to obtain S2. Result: 1.2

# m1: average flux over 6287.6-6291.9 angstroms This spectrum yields 2.18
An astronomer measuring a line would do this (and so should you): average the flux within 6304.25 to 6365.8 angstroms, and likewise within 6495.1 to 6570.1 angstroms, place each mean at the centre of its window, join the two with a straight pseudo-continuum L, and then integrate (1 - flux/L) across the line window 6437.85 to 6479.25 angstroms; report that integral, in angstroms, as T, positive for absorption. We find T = 2.7 angstroms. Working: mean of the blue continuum 2.27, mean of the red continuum 2.4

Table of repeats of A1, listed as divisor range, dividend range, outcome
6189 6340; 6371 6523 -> 1.14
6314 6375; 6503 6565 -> 1.10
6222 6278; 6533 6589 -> 1.20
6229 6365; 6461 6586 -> 1.14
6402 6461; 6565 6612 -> 1.08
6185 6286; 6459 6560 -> 1.23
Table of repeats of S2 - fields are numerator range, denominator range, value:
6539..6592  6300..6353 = 1.04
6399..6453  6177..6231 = 1.10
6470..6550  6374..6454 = 1.05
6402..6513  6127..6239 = 1.16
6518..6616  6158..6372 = 1.09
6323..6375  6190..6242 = 1.12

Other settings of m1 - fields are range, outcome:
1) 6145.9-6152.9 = 1.85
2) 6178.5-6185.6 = 1.94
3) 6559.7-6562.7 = 2.11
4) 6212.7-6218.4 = 2.01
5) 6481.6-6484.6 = 2.43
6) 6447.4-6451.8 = 2.31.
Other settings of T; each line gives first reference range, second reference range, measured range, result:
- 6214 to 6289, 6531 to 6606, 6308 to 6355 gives -1.2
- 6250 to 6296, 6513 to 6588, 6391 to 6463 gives 0.0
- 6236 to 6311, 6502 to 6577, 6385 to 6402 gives 0.3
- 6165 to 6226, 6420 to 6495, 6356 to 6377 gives -1.7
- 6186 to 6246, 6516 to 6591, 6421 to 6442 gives -0.9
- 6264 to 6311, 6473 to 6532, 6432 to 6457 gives 0.8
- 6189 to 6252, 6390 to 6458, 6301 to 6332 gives 1.1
